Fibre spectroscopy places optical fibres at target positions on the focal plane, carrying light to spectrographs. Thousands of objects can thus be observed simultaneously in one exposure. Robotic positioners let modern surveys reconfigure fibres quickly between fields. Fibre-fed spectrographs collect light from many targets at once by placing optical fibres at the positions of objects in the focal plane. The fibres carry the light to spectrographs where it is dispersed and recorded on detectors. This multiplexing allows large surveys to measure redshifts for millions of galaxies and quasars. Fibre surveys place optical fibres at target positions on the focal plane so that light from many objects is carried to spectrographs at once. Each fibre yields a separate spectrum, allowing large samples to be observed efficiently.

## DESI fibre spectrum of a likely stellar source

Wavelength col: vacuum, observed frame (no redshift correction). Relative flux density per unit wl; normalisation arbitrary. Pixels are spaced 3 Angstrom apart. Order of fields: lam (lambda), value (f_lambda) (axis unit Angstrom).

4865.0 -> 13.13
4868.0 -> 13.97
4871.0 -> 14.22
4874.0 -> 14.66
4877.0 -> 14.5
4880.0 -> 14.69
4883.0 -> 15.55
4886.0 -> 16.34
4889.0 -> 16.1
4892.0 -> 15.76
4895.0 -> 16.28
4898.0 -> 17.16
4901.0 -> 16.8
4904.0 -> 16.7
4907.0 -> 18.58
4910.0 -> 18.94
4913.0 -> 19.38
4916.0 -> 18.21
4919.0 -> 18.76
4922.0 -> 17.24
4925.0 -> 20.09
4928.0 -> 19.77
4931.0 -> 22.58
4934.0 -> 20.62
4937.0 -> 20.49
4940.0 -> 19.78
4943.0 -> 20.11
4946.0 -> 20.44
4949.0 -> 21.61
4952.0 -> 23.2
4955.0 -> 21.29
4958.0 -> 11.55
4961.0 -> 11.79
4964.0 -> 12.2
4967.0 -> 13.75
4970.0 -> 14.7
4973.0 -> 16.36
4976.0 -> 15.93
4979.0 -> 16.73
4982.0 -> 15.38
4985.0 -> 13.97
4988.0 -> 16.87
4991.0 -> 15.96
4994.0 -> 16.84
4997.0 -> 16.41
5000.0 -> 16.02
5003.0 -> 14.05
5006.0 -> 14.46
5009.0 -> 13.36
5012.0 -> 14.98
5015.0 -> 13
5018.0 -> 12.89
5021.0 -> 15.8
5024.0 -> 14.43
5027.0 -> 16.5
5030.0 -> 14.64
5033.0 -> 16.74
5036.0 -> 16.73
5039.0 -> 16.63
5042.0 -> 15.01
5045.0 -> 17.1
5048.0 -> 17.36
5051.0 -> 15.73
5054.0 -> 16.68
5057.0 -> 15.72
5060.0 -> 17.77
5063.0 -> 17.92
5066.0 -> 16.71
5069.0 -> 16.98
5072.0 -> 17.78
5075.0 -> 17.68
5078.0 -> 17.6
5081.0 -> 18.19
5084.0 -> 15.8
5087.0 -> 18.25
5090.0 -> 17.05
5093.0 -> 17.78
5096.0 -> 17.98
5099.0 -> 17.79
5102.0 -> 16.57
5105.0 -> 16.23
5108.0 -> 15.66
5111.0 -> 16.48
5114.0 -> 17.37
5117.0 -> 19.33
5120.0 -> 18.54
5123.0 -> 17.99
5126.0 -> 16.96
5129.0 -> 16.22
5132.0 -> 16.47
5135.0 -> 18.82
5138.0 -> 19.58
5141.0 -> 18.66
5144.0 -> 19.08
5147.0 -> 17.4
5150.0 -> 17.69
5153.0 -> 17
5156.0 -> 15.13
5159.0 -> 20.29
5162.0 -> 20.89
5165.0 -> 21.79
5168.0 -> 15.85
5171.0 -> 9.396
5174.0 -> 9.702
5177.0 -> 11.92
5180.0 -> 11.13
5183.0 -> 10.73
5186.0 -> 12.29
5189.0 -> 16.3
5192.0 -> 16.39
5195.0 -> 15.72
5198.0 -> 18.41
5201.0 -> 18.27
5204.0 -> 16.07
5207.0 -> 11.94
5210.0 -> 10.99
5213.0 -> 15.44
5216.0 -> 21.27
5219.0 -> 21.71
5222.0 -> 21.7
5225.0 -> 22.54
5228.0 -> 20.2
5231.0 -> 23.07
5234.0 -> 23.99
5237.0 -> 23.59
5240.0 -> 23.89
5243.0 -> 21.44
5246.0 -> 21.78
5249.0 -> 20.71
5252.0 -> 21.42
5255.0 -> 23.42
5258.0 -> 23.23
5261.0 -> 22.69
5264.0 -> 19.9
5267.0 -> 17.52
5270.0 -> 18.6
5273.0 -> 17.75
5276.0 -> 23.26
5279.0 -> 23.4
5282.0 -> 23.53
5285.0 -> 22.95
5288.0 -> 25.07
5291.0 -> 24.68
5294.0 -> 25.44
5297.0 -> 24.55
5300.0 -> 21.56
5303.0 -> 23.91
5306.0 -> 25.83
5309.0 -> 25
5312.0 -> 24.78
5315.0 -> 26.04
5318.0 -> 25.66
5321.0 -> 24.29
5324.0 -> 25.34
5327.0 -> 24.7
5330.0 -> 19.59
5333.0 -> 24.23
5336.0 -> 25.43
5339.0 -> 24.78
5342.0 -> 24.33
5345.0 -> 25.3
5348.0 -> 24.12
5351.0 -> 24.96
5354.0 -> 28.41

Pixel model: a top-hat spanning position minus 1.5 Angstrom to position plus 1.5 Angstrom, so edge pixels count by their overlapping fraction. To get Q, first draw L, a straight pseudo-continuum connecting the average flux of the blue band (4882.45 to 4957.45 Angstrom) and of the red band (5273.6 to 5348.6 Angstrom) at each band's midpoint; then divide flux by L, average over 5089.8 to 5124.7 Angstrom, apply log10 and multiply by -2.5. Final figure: 0.22 mag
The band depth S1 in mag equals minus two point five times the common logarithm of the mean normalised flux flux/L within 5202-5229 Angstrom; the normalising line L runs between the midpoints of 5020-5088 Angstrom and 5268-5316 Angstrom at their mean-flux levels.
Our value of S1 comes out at 0.19 mag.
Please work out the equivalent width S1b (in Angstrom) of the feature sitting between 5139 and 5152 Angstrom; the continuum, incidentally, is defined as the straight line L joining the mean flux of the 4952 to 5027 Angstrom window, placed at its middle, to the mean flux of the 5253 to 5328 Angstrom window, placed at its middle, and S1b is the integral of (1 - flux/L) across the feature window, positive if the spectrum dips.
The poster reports 0.8 Angstrom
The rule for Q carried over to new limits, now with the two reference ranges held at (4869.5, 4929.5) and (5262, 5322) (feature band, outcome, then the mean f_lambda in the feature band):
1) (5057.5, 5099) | 0.14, 17.5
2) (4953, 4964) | 0.20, 14.9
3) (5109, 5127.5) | 0.15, 17.7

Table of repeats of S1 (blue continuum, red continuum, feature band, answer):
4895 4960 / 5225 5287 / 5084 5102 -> 0.17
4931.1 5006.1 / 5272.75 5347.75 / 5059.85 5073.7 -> 0.10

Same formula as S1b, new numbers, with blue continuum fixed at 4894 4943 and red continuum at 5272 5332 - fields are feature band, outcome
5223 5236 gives 0.3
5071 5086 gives 2.5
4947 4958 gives -0.7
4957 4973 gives 5.2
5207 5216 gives 3.3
